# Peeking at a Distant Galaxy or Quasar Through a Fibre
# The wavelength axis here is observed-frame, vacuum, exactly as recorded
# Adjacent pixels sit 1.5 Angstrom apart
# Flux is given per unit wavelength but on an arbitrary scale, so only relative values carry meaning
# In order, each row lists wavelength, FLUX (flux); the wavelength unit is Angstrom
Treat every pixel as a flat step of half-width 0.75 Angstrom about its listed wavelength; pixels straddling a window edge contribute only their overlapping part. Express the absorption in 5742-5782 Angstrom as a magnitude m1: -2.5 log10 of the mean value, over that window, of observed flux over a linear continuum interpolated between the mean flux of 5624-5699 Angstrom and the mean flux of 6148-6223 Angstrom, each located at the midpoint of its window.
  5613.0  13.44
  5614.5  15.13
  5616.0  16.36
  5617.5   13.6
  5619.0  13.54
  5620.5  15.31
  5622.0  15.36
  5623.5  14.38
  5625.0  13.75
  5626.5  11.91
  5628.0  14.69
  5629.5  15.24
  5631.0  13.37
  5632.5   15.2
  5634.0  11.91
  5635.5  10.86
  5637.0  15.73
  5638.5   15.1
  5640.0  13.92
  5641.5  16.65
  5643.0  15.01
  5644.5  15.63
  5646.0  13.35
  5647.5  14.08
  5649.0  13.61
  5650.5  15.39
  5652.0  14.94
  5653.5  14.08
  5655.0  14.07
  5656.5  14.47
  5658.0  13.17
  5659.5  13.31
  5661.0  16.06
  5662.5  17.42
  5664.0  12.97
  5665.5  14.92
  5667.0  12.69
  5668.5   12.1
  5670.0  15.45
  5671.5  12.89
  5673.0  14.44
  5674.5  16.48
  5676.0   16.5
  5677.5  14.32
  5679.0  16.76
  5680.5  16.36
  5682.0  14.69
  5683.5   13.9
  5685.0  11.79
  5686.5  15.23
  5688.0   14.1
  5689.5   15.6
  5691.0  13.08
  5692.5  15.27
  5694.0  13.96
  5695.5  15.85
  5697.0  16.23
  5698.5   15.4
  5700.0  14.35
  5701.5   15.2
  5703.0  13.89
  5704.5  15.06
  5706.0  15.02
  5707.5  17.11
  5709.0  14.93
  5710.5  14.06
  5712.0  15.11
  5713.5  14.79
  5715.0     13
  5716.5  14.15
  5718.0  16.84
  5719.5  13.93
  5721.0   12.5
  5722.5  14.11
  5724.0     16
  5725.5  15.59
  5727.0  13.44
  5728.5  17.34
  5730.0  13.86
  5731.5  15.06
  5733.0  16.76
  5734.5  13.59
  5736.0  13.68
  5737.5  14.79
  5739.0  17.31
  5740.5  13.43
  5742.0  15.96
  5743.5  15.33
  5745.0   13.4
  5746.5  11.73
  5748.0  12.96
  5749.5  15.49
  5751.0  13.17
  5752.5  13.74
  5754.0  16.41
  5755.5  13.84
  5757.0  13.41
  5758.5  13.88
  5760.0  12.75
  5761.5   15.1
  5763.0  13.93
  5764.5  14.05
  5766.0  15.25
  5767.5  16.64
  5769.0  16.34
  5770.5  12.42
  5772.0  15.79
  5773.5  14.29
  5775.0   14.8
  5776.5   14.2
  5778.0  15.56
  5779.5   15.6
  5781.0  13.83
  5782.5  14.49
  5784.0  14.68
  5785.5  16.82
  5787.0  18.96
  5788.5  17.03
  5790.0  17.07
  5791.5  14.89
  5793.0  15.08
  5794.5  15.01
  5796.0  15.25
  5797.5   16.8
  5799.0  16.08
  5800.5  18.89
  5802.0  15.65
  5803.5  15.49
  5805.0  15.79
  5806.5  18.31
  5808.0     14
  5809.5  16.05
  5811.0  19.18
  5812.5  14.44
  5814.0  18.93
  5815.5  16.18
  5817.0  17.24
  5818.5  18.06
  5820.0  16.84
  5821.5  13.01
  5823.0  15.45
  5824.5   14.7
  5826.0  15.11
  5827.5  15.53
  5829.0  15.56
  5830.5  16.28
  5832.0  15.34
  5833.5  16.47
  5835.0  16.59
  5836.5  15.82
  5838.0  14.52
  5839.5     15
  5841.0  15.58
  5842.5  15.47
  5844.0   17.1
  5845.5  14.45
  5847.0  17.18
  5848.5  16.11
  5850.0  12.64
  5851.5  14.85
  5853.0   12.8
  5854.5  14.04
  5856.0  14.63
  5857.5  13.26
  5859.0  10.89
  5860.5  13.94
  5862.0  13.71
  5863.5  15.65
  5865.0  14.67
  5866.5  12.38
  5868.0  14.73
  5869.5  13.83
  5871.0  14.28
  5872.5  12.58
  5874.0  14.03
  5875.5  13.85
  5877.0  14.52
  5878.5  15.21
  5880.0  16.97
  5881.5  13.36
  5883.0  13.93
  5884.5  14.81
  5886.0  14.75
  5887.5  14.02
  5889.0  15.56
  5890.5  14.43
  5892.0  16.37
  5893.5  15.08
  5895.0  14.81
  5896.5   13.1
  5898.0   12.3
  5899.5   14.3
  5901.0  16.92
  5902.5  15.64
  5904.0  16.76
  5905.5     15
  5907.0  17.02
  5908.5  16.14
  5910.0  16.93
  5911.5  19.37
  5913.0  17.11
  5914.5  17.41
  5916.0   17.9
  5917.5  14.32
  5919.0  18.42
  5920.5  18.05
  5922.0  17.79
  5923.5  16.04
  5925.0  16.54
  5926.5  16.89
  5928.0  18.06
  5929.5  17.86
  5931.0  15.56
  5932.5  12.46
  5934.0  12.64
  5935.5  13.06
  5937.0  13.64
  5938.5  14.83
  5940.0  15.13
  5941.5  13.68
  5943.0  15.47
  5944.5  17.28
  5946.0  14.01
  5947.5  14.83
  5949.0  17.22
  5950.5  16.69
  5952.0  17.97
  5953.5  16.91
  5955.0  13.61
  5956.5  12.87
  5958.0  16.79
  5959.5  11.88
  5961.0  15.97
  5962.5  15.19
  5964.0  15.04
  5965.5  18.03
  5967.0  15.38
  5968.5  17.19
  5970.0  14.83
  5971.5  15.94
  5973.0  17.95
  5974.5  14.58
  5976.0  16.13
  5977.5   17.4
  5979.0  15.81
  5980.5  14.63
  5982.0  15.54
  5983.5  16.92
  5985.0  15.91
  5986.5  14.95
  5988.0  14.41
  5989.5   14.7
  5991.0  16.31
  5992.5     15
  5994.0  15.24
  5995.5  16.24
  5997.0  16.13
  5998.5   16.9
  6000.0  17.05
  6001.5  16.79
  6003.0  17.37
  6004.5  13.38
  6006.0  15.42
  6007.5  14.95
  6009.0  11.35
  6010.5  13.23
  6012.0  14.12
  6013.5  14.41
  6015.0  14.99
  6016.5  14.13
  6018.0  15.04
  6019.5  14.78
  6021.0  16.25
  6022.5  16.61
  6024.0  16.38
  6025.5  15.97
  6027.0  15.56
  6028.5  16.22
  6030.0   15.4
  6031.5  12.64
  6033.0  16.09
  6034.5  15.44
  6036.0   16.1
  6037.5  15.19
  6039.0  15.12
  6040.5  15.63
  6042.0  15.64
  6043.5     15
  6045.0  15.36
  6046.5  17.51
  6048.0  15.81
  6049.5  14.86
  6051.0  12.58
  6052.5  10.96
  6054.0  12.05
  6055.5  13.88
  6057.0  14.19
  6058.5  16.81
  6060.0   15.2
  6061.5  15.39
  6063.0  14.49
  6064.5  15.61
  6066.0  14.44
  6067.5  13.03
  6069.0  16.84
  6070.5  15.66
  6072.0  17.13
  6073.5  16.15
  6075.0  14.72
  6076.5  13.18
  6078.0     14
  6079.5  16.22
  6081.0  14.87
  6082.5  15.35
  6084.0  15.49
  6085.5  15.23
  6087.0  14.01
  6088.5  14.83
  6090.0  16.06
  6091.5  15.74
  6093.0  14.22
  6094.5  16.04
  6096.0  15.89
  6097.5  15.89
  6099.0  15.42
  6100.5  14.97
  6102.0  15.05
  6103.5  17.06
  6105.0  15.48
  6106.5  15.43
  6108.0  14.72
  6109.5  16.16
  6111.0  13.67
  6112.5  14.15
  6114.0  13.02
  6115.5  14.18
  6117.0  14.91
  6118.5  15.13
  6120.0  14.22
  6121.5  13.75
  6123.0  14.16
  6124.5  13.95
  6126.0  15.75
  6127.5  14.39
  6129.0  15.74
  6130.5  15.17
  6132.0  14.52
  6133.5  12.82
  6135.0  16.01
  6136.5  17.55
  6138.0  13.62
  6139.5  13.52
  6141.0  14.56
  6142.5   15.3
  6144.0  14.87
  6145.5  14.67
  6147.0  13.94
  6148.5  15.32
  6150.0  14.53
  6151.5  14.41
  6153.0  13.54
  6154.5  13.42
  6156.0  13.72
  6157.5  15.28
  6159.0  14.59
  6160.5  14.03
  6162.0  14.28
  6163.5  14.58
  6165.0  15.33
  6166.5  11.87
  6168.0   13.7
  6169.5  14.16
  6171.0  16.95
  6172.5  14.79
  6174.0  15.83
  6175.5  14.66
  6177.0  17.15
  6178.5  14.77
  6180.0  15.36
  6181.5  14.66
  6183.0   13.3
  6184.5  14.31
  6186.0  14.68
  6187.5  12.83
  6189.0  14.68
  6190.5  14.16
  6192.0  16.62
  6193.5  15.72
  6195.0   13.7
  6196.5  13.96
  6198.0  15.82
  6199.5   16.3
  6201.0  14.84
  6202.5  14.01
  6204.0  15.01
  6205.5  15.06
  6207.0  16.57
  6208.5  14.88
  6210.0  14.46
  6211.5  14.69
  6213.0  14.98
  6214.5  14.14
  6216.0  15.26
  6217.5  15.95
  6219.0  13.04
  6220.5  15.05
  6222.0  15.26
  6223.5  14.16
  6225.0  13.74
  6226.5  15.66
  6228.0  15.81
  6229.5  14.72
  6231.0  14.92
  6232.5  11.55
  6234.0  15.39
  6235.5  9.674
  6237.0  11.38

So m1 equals 0.01 mag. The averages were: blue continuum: 14.5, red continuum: 14.7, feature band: 14.4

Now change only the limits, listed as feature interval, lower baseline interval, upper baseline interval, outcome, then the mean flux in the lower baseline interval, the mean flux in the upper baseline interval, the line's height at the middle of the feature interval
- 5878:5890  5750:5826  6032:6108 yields 0.04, 15.5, 15.1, 15.4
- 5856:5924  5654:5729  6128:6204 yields -0.03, 14.7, 14.7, 14.7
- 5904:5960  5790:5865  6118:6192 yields -0.05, 15.5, 14.6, 15.2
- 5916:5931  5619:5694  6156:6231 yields -0.17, 14.4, 14.8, 14.6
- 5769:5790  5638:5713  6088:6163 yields -0.05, 14.7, 14.8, 14.7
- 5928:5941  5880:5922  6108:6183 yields 0.07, 15.8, 14.6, 15.6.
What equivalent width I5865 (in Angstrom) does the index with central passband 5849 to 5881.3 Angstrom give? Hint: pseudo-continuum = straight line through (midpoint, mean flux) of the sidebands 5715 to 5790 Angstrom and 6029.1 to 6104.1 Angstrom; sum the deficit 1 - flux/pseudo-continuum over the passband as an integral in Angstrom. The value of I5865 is 1.98 Angstrom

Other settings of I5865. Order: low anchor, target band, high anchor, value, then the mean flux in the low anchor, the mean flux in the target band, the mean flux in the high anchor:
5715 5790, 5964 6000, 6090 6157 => -2.74 Angstrom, 14.8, 15.9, 14.8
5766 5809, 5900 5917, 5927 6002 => -1.35 Angstrom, 15.7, 16.9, 15.6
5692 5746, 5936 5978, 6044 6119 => -1.73 Angstrom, 14.9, 15.6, 15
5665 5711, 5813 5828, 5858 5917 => -1.19 Angstrom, 14.8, 16.1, 15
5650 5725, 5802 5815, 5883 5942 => -1.08 Angstrom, 14.7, 16.5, 15.6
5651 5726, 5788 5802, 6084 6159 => -1.40 Angstrom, 14.7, 16.2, 14.8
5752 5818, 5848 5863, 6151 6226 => 1.69 Angstrom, 15.6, 13.7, 14.7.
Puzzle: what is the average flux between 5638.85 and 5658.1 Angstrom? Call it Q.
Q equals 14.5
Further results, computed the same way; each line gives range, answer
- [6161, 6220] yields 14.8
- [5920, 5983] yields 15.6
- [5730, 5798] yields 14.9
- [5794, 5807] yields 16.4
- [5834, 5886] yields 14.5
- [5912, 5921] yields 17.2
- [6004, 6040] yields 15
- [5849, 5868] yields 13.7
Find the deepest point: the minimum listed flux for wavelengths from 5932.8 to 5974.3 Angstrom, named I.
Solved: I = 11.88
